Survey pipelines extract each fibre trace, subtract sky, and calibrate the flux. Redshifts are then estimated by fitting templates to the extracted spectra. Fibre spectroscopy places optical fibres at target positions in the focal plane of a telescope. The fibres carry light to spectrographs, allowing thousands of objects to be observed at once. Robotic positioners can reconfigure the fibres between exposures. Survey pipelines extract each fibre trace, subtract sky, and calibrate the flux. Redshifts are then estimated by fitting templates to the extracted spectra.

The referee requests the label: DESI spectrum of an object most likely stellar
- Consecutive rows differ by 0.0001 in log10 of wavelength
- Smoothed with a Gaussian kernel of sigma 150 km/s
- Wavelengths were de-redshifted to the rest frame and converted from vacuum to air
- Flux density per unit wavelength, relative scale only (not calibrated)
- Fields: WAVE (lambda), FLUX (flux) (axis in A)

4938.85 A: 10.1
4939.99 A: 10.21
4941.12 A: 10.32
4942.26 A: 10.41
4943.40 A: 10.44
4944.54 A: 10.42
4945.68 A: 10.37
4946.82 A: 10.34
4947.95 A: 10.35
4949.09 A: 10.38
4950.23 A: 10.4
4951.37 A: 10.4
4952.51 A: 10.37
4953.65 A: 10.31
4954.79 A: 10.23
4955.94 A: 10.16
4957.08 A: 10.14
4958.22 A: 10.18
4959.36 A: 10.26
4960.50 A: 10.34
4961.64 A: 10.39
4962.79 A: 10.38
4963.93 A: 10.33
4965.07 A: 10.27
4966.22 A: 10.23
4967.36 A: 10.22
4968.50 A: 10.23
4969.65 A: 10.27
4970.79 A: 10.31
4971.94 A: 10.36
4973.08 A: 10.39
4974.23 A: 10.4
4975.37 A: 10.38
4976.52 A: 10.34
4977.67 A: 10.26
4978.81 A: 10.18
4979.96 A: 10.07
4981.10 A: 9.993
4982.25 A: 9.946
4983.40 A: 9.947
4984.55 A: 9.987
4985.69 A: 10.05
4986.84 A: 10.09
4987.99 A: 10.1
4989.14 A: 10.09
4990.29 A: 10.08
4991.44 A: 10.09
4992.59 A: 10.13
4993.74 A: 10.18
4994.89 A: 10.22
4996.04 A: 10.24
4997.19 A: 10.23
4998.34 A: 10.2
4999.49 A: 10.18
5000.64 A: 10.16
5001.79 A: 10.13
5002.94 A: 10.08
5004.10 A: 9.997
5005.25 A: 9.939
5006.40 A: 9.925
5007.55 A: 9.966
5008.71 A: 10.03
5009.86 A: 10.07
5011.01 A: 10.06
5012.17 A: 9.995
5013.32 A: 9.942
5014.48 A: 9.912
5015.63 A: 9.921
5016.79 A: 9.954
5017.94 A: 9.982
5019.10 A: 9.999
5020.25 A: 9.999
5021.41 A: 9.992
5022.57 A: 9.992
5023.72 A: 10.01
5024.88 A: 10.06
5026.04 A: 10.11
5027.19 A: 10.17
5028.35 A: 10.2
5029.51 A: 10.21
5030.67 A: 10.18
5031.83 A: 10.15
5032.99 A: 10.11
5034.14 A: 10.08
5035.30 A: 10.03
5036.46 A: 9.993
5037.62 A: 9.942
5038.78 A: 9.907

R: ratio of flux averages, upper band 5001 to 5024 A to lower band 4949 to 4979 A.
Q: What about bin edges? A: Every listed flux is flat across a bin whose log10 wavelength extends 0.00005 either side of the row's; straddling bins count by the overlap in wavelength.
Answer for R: 1.0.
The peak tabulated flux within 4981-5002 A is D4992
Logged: 10.24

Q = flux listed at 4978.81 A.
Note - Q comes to 10.18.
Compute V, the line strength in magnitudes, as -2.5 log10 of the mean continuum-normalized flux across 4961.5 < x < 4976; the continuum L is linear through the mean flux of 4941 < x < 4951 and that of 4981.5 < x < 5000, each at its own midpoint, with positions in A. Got -0.01 mag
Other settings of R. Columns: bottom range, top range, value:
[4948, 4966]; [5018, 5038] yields 0.98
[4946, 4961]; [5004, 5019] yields 0.97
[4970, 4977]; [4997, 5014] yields 0.97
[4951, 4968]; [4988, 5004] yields 0.99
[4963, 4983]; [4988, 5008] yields 0.99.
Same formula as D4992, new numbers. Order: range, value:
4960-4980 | 10.4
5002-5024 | 10.08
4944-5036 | 10.42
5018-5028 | 10.17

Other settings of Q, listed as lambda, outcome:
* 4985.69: 10.05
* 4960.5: 10.34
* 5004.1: 9.997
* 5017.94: 9.982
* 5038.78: 9.907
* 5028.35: 10.2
